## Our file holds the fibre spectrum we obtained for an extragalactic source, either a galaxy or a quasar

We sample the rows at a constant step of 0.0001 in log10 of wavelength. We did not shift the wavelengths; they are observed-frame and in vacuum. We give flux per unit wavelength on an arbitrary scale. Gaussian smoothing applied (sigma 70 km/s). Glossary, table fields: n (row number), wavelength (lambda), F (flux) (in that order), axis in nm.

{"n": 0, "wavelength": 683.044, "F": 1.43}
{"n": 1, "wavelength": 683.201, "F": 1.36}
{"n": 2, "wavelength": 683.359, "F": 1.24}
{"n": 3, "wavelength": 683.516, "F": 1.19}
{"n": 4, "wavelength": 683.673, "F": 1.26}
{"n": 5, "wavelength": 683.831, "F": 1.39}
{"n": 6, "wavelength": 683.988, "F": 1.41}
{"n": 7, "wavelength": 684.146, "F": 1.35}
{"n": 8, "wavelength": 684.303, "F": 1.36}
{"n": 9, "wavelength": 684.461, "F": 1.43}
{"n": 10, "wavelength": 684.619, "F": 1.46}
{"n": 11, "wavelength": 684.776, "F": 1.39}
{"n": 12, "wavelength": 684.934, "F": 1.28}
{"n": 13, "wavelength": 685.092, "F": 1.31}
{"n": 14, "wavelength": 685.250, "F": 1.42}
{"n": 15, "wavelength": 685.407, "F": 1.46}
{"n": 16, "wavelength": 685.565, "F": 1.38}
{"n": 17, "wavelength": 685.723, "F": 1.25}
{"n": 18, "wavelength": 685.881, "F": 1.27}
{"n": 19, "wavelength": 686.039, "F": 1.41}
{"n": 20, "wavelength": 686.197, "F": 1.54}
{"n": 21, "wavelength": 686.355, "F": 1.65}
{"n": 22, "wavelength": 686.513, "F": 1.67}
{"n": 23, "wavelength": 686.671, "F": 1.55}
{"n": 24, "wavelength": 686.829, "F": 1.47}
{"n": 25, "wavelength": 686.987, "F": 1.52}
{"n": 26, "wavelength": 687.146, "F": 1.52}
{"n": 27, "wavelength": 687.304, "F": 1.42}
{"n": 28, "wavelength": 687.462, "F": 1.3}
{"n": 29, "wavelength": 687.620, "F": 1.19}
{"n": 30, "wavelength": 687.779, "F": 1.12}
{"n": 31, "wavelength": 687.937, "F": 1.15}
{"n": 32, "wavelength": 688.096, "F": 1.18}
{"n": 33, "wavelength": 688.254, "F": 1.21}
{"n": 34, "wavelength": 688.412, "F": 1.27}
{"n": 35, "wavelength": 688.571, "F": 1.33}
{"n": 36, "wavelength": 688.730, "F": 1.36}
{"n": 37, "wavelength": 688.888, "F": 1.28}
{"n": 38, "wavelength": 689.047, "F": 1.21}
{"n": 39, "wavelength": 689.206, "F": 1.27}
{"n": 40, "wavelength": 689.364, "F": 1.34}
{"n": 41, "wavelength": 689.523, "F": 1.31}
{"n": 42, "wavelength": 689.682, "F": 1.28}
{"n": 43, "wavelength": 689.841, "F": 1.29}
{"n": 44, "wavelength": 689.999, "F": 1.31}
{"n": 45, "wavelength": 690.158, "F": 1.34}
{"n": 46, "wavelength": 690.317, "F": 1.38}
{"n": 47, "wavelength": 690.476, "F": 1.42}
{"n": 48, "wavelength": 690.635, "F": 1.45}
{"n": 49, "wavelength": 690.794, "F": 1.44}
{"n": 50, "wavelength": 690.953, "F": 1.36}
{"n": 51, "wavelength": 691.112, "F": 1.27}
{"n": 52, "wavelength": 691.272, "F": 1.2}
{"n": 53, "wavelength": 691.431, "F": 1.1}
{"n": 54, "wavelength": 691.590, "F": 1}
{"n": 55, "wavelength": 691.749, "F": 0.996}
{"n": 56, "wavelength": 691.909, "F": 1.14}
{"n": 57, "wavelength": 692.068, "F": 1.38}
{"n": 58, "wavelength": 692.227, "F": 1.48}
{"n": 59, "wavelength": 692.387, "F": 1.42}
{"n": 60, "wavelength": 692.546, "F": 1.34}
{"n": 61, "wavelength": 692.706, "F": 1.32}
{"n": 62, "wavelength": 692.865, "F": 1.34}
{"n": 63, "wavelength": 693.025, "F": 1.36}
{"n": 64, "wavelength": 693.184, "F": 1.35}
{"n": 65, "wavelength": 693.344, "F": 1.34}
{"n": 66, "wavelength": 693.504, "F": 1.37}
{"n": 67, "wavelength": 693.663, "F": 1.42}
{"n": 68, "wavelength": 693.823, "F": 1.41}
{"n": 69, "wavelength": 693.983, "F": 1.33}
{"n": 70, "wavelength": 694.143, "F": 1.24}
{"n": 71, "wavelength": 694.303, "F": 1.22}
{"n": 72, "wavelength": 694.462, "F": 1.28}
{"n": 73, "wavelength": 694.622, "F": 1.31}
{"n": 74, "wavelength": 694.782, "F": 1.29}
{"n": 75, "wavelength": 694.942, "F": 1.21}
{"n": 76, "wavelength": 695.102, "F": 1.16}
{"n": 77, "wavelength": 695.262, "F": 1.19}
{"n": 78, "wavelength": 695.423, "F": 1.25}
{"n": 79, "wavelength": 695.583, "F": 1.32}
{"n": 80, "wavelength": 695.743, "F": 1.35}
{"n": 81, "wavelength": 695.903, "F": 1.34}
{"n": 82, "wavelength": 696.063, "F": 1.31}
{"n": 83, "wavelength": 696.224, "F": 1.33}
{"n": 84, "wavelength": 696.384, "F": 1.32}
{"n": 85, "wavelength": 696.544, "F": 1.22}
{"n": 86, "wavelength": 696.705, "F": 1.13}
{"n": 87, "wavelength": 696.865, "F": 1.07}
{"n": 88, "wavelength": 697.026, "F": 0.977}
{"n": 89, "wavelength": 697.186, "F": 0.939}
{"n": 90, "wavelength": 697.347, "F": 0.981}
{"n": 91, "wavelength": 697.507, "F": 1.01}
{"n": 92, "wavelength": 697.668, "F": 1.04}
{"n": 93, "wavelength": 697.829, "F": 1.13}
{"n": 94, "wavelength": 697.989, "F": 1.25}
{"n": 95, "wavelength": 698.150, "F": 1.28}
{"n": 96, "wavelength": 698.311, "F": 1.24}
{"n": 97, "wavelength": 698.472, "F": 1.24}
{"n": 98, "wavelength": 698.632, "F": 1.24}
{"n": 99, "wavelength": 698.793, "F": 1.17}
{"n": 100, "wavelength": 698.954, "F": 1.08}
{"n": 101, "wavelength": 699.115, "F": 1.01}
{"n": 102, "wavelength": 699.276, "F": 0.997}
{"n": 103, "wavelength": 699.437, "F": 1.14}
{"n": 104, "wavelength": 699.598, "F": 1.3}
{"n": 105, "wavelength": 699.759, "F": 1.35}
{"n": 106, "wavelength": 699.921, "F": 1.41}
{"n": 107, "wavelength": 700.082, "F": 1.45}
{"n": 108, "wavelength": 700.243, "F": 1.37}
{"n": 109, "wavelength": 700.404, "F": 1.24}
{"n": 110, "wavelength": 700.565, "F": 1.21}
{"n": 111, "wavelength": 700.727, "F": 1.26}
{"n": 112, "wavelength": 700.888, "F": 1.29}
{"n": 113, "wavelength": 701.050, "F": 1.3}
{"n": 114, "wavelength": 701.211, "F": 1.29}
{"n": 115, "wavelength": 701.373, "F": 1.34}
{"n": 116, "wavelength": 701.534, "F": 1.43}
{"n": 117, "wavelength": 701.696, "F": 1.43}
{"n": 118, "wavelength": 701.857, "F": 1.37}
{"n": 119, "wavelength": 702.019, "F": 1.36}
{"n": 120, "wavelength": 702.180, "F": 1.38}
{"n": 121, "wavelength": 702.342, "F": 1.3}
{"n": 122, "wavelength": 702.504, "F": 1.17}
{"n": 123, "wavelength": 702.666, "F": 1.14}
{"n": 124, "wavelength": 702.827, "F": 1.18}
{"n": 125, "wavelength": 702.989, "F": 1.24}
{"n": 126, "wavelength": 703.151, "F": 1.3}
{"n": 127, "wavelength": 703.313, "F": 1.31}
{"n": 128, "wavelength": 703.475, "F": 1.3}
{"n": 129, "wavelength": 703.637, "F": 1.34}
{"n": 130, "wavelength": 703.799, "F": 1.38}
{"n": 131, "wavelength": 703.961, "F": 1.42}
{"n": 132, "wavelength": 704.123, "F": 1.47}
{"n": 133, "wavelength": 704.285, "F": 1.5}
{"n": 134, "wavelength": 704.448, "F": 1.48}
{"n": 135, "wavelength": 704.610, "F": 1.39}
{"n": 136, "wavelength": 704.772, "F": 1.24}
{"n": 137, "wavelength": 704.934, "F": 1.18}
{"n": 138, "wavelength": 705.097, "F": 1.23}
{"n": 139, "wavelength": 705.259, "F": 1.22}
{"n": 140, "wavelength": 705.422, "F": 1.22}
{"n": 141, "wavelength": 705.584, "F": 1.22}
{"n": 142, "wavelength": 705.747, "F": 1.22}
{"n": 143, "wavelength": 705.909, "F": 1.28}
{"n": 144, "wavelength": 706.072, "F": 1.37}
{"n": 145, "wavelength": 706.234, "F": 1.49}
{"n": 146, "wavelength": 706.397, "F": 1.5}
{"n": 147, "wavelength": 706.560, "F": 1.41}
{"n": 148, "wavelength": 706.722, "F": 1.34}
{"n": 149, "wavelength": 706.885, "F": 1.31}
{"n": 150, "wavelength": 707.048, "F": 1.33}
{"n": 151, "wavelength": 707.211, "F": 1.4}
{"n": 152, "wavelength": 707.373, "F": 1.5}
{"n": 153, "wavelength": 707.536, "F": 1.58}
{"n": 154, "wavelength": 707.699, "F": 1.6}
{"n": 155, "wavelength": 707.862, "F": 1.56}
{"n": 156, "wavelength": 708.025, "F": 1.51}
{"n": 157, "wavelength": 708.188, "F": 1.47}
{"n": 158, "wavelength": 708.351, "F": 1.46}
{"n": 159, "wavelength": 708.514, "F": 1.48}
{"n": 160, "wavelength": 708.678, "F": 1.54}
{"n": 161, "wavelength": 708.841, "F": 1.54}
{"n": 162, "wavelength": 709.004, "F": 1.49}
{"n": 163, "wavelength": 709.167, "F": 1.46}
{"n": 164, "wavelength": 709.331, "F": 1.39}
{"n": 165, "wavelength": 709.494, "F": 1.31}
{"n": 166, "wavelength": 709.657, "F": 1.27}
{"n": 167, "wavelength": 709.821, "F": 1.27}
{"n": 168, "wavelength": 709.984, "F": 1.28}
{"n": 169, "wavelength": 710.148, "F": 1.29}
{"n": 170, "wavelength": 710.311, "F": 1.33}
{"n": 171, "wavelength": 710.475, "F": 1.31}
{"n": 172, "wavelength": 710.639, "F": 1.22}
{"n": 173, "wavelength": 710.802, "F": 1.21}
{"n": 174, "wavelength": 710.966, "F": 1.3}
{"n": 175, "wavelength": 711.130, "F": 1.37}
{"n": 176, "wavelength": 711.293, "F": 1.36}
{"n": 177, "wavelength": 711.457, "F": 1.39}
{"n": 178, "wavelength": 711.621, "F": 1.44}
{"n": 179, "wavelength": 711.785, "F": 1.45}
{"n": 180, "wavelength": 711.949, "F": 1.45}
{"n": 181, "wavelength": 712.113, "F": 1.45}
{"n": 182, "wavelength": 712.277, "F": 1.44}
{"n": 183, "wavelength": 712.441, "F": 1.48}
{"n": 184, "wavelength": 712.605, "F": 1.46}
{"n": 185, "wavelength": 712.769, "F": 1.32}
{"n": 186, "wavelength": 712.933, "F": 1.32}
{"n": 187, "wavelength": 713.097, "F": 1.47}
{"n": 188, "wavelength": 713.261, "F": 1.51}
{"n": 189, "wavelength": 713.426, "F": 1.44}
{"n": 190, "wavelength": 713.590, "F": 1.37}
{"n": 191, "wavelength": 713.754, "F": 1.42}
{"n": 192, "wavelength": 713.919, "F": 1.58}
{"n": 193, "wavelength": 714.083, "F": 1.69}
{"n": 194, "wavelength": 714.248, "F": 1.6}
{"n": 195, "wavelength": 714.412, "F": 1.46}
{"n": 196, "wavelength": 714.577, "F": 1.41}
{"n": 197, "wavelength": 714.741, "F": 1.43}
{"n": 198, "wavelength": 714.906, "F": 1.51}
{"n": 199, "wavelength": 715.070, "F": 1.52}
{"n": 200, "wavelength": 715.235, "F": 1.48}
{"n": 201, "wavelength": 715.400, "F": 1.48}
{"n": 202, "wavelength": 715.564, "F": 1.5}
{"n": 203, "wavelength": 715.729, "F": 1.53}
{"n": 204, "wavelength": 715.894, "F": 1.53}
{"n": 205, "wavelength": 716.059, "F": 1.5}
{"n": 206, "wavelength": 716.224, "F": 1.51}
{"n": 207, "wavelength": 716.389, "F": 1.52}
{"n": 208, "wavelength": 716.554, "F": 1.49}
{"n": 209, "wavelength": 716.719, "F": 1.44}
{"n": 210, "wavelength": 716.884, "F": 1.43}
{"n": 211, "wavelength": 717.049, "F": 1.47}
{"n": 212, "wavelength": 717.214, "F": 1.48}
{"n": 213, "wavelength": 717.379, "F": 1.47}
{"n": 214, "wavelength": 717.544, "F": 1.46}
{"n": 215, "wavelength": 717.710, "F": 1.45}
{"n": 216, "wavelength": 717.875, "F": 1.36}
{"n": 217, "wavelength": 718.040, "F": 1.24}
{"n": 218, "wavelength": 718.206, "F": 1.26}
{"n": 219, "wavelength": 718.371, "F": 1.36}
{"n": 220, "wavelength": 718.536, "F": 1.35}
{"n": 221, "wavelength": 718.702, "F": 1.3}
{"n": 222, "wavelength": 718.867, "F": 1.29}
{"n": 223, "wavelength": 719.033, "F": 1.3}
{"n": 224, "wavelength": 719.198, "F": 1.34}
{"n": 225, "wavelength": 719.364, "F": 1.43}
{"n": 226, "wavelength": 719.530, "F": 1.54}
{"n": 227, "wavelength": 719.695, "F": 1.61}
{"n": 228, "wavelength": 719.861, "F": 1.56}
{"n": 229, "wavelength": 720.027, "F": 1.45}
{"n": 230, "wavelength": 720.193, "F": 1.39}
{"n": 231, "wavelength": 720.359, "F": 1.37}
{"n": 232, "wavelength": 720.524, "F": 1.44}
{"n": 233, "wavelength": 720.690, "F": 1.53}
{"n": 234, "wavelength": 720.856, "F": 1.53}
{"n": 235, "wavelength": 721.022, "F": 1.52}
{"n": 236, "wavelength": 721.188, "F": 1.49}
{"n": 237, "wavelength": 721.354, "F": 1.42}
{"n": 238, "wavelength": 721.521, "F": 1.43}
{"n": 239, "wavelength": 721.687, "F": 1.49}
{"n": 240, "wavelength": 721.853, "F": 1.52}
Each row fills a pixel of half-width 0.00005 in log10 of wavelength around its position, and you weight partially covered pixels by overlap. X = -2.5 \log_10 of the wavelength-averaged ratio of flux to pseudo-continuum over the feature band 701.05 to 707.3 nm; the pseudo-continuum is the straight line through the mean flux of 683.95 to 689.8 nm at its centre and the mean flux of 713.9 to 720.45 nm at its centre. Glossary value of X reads 0.07 mag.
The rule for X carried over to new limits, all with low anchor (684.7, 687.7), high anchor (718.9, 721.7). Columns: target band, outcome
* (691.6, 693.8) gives 0.09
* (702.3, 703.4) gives 0.17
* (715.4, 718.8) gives 0.02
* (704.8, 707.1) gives 0.11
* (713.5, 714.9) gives -0.03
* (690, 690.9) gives 0.02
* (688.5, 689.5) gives 0.10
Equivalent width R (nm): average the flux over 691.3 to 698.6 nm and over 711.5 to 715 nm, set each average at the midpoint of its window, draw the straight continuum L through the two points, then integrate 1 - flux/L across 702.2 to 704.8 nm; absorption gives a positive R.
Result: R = 0.03 nm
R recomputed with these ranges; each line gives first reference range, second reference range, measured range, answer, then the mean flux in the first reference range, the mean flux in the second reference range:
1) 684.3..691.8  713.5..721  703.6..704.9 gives 0.00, 1.34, 1.45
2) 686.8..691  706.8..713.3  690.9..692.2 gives 0.14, 1.32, 1.41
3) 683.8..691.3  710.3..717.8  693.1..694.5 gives 0.05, 1.36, 1.45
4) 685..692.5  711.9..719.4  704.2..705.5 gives 0.08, 1.33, 1.44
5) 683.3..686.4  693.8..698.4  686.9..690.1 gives 0.06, 1.37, 1.21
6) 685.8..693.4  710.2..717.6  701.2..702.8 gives 0.08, 1.33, 1.44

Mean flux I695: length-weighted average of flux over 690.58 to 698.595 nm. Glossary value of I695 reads 1.25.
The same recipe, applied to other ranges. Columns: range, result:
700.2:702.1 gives 1.32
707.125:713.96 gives 1.42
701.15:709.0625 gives 1.37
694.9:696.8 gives 1.26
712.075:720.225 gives 1.45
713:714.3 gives 1.51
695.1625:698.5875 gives 1.19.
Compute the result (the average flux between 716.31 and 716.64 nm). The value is 1.5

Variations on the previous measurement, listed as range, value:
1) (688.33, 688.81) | 1.32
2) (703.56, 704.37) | 1.42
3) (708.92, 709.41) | 1.45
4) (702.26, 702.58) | 1.23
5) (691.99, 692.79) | 1.39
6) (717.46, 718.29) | 1.35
